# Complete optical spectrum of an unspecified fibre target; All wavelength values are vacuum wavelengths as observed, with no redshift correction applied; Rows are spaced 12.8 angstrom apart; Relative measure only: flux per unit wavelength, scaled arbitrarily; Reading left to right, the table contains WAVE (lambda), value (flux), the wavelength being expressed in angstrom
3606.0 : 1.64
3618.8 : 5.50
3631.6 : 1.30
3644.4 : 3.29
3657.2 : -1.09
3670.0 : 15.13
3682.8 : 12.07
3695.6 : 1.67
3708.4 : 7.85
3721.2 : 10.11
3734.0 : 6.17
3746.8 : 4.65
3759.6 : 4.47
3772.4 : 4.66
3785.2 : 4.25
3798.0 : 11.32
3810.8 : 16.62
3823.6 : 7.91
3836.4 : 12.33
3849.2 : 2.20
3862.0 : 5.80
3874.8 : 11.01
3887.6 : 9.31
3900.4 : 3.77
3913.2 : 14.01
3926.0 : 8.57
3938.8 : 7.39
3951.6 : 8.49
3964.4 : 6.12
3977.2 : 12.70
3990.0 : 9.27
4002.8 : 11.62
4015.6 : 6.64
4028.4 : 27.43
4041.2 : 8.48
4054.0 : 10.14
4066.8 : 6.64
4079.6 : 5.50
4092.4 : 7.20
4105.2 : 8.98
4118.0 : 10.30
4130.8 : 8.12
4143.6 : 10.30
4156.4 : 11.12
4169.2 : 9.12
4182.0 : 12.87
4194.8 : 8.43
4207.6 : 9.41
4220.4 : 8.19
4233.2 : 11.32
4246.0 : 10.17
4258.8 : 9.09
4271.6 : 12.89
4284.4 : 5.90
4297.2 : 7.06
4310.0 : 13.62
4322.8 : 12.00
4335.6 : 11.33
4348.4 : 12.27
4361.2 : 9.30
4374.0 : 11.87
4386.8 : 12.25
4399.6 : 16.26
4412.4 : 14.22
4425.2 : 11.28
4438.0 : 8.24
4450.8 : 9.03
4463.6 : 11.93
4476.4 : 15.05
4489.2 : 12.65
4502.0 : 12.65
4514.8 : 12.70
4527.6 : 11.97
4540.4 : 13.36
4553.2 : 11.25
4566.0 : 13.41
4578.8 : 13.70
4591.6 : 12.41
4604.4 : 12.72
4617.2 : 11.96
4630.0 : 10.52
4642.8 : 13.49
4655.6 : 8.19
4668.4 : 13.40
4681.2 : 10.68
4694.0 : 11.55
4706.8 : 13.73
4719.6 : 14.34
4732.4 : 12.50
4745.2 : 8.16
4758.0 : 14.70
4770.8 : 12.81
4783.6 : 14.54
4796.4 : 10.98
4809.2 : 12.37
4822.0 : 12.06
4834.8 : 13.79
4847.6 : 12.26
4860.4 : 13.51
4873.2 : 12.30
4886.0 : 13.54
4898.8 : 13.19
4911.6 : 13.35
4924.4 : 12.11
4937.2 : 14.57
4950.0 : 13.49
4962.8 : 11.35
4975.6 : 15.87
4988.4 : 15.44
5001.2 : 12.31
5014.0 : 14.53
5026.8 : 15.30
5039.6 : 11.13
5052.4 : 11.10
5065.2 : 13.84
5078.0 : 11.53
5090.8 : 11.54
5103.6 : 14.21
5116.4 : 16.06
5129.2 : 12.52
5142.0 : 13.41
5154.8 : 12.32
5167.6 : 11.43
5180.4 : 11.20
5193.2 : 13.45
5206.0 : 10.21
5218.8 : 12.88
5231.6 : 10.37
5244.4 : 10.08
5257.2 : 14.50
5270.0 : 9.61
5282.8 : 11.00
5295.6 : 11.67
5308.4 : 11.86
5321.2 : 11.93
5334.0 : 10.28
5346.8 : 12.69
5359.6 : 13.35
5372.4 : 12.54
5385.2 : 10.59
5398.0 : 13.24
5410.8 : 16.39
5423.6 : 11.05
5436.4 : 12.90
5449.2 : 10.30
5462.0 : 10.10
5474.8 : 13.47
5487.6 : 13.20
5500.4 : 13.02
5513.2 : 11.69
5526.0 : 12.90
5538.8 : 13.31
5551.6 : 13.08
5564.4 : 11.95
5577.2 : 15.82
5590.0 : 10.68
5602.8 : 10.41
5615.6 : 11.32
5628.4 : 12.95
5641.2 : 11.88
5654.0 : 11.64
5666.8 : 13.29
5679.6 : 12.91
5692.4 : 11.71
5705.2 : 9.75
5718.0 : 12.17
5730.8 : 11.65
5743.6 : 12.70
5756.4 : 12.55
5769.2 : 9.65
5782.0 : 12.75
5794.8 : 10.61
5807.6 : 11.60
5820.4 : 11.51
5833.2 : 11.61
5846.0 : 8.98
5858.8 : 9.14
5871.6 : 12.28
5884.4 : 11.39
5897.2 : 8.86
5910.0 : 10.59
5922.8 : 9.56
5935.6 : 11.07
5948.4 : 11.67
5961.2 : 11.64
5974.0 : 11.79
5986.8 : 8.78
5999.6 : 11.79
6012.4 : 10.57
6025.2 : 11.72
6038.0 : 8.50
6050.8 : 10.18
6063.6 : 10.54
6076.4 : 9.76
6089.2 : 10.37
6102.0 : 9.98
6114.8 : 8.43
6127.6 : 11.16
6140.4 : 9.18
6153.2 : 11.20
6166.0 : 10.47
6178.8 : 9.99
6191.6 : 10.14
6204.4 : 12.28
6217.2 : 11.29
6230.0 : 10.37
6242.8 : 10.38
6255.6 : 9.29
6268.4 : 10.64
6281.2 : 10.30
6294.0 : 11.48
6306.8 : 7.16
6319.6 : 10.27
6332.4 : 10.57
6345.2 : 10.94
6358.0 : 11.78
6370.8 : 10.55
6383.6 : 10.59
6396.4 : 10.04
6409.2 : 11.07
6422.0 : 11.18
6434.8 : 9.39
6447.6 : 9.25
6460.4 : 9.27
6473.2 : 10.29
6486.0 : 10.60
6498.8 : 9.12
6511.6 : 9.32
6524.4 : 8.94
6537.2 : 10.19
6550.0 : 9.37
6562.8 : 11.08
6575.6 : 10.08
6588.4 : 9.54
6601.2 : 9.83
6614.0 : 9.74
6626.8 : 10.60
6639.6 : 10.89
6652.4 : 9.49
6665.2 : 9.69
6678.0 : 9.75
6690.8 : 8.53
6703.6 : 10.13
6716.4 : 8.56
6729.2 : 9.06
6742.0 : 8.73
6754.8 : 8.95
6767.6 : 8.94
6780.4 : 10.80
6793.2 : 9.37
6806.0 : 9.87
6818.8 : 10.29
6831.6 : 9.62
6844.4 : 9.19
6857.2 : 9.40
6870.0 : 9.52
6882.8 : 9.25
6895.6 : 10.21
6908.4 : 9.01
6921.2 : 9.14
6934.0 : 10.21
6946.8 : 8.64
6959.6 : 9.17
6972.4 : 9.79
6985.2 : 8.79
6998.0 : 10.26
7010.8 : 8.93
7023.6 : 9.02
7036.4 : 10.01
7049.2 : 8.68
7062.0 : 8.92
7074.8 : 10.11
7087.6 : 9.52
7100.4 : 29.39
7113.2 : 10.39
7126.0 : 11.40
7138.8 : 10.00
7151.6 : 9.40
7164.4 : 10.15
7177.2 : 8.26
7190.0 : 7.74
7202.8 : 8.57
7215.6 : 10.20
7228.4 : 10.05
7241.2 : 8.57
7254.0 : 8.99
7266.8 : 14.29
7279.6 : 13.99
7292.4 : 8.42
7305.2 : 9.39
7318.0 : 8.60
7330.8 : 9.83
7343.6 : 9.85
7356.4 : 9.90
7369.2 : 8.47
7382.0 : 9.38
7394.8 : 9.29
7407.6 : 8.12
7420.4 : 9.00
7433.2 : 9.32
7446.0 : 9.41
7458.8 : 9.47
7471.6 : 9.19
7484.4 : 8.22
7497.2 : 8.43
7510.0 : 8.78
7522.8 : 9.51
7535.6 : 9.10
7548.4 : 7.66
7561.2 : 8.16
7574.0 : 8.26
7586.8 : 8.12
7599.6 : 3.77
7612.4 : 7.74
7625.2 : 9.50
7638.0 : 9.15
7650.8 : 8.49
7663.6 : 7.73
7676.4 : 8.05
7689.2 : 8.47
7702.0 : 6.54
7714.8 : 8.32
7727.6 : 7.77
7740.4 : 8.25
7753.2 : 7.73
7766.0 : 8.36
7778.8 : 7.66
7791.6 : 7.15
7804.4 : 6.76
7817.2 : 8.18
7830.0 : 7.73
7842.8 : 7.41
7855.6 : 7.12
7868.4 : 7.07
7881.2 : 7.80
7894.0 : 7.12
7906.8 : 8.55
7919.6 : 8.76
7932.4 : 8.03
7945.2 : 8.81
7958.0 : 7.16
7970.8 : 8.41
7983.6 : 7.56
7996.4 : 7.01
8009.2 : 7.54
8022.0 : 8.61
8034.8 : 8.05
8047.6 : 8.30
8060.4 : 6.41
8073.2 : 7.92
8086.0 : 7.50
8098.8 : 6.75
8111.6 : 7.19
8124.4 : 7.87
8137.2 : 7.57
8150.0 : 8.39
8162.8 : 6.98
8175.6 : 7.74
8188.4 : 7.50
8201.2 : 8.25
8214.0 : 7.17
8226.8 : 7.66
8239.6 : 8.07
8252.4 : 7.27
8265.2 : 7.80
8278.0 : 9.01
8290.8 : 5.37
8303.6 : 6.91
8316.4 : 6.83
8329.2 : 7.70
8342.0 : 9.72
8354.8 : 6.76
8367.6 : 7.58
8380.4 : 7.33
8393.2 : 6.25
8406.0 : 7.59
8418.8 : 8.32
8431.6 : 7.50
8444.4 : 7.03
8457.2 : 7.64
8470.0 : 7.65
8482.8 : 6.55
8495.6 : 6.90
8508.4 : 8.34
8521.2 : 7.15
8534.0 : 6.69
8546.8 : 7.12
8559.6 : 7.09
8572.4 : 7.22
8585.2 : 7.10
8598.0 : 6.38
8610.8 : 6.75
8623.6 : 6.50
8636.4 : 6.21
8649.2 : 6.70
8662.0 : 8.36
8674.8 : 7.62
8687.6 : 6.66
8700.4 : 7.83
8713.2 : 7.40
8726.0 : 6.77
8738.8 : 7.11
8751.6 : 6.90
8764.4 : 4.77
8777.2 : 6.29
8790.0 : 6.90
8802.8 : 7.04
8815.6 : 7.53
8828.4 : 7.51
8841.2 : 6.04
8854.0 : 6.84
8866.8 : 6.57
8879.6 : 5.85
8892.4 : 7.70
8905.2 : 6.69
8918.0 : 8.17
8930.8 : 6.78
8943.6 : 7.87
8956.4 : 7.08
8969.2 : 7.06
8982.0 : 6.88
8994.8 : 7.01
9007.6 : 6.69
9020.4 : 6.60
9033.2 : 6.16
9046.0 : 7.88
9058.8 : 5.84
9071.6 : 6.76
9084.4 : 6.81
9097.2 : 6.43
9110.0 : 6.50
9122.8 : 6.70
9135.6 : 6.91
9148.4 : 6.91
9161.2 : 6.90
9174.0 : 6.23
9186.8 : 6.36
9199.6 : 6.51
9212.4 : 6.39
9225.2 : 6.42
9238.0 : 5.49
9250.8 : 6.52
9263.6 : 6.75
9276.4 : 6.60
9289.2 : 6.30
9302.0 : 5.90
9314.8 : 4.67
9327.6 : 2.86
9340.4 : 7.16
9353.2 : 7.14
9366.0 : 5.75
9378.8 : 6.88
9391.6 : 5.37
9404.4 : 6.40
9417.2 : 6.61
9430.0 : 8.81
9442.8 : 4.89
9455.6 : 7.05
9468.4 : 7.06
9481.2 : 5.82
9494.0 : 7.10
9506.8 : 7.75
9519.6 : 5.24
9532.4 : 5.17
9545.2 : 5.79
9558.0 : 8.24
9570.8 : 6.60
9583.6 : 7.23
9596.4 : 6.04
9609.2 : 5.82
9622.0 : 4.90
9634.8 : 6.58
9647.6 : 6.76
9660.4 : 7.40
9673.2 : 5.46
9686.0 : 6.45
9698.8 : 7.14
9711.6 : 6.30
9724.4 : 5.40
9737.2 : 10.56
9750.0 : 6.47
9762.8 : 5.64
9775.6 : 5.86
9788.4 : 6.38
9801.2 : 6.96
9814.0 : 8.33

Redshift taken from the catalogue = 0.08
